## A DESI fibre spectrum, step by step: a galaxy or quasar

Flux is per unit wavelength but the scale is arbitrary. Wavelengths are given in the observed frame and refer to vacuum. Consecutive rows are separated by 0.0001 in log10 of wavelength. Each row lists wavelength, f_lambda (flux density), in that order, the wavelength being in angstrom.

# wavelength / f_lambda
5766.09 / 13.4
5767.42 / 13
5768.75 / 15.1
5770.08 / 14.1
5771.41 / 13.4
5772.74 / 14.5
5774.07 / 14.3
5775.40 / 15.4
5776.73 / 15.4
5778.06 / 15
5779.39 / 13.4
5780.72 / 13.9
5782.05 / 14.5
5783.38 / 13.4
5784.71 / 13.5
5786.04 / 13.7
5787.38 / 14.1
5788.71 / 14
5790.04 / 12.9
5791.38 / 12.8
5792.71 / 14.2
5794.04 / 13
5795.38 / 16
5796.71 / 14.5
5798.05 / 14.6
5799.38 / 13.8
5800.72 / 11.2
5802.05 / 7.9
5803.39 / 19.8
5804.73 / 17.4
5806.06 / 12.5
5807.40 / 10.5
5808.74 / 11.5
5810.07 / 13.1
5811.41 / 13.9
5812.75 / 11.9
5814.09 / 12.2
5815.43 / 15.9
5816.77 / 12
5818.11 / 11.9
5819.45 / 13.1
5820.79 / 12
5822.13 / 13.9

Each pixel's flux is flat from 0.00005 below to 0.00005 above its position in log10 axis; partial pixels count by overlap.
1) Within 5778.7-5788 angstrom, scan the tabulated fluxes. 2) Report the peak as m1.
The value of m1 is 14.5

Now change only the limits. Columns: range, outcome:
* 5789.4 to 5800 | 16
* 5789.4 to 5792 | 12.9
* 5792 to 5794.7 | 14.2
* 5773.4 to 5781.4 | 15.4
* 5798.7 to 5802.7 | 13.8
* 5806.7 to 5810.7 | 13.1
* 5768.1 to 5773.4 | 15.1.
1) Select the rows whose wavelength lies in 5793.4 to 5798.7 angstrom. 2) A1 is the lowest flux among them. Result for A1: 13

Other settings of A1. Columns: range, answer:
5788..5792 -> 12.8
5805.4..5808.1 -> 10.5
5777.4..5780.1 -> 13.4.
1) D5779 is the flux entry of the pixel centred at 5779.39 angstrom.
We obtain 13.4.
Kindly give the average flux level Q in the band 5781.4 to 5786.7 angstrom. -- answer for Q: 13.8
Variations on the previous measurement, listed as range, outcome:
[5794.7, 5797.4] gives 15.2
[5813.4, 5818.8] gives 13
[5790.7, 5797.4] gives 14.1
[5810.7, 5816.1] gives 13.5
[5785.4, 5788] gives 13.9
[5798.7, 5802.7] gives 11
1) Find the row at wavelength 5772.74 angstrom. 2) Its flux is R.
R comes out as 14.5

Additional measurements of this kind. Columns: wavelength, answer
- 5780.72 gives 13.9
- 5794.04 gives 13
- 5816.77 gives 12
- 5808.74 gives 11.5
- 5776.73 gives 15.4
